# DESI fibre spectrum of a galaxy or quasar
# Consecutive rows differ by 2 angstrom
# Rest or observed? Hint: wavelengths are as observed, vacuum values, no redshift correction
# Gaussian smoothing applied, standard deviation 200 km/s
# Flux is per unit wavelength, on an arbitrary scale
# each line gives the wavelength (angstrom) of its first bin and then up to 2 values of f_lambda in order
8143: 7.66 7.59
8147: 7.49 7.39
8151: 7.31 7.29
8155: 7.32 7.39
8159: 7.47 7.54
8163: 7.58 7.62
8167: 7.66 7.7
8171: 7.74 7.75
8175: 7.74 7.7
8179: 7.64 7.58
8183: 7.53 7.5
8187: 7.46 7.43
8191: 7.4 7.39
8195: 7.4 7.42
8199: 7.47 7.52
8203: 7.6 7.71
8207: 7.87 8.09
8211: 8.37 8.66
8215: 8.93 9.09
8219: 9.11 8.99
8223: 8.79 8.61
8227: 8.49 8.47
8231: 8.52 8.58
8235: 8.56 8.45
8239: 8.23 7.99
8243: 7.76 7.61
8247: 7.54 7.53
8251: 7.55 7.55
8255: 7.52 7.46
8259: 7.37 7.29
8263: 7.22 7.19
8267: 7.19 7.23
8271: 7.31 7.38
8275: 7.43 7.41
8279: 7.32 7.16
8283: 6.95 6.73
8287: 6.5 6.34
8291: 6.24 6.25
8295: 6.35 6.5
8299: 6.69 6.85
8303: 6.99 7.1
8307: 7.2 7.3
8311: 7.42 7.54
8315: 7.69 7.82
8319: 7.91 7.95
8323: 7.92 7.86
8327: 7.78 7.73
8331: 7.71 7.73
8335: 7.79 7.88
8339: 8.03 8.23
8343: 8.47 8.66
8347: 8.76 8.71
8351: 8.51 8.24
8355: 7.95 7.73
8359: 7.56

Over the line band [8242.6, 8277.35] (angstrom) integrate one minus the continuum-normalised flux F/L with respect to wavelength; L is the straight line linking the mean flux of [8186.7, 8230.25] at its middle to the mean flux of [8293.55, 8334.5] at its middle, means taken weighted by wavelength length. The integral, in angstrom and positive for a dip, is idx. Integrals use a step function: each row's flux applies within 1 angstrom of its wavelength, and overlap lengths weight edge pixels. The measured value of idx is 1.6 angstrom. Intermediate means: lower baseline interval 8.12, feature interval 7.41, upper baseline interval 7.39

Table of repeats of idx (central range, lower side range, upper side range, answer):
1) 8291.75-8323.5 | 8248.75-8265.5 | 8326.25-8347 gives 2.5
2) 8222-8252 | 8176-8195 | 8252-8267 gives -3.1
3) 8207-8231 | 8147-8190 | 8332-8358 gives -2.9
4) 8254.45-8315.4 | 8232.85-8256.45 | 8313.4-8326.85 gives 6.2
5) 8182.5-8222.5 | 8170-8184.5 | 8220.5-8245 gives 0.2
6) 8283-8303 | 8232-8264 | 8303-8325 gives 2.9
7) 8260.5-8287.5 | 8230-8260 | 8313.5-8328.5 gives 2.4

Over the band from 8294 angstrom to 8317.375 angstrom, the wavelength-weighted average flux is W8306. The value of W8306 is 7.1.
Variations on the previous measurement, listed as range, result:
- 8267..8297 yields 6.9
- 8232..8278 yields 7.62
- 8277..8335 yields 7.21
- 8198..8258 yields 8.15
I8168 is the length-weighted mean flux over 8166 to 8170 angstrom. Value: 7.68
